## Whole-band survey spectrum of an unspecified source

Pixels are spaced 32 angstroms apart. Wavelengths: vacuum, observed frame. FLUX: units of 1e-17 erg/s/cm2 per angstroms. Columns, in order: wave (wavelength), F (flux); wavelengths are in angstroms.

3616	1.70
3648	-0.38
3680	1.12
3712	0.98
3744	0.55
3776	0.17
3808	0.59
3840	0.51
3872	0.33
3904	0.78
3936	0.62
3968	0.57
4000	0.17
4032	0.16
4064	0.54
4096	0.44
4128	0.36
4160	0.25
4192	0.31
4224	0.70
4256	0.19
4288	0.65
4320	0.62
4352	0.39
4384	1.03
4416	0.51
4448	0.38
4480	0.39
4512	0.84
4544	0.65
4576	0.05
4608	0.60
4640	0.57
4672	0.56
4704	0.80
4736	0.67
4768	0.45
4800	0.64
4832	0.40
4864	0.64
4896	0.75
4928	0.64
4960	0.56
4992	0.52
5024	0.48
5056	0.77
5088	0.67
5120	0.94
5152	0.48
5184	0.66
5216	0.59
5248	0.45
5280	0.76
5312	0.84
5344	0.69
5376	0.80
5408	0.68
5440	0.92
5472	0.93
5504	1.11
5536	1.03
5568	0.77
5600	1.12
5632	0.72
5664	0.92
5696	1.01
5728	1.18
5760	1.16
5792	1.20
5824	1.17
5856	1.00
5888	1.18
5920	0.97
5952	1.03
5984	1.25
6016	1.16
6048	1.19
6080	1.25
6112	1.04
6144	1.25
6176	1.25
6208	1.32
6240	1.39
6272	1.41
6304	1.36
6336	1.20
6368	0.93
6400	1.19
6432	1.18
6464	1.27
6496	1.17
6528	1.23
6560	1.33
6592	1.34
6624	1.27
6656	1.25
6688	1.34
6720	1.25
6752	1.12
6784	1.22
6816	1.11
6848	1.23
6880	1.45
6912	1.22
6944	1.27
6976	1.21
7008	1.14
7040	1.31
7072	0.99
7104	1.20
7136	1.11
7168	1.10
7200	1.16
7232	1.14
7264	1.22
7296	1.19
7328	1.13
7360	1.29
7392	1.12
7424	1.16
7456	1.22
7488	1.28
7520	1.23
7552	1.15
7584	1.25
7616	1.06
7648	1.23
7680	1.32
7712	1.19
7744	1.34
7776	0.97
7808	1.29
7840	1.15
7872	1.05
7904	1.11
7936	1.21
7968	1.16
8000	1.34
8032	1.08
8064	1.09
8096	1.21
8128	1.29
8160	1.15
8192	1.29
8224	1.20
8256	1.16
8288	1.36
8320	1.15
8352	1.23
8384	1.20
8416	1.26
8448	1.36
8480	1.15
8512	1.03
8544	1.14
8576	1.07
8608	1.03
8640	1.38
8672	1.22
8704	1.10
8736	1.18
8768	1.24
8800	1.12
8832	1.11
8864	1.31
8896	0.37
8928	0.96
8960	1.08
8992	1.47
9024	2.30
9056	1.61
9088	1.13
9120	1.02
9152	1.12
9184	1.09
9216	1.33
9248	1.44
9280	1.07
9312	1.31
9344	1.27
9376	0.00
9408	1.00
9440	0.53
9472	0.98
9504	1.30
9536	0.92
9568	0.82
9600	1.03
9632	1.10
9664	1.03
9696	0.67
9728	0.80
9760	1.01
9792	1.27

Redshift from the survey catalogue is 0.374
